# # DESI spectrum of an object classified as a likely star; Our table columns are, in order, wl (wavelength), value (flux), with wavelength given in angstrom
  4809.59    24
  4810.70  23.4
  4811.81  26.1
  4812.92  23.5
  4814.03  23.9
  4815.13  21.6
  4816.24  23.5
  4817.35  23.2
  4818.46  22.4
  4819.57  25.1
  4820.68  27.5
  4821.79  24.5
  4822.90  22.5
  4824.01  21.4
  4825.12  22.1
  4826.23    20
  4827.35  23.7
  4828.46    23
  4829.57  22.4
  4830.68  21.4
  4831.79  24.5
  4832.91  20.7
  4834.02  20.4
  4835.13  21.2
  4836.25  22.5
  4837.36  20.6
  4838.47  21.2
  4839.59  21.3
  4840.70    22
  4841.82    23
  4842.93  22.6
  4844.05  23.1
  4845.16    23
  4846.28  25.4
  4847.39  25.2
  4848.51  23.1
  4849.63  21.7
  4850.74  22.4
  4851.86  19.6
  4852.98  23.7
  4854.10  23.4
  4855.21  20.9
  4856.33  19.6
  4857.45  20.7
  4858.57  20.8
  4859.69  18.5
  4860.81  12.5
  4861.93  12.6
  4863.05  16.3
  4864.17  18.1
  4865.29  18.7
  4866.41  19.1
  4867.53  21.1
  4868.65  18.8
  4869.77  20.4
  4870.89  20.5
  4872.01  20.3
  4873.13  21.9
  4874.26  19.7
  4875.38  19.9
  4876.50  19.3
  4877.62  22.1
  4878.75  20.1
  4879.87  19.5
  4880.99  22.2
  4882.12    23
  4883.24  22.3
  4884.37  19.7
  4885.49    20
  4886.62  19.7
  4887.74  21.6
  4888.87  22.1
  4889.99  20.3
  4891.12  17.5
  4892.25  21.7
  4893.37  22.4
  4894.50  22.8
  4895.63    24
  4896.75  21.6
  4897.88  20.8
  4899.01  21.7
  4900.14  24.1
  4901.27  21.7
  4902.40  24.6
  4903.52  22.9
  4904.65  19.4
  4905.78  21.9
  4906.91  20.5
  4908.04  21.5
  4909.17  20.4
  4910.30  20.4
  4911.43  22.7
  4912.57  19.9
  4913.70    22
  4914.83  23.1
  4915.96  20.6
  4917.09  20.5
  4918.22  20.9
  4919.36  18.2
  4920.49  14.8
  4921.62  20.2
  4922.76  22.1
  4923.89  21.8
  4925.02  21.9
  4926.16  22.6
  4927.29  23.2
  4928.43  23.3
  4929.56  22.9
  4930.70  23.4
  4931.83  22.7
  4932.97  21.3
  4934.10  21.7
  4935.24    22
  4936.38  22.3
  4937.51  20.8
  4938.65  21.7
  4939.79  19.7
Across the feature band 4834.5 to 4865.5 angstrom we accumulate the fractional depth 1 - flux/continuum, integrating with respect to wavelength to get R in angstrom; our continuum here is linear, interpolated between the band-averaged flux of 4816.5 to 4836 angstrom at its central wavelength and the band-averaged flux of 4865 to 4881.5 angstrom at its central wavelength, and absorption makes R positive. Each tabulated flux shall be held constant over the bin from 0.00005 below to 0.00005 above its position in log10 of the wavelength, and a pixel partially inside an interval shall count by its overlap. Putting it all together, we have 0.9 angstrom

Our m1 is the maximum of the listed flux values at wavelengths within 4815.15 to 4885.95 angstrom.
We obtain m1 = 27.5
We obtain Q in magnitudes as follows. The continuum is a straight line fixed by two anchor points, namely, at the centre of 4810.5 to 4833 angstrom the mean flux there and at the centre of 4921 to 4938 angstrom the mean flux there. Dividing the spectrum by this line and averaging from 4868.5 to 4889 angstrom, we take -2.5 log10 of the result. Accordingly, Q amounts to 0.10 mag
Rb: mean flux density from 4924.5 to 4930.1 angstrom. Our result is 22.8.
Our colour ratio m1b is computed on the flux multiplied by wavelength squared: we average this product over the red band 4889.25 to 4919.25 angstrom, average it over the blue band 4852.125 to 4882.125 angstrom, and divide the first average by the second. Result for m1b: 1.11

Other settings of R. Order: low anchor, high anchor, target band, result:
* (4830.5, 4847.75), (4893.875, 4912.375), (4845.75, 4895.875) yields 3.62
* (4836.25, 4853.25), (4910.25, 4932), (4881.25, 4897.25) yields 0.36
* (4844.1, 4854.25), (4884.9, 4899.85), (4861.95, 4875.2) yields 1.78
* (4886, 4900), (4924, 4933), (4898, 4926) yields 1.16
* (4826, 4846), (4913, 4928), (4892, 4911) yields -0.64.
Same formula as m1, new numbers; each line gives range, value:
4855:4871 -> 21.1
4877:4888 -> 23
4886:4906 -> 24.6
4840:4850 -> 25.4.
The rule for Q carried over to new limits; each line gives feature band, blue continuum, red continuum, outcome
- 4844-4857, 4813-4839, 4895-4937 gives -0.011 mag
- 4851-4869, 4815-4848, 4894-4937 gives 0.172 mag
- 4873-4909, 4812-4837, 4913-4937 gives 0.031 mag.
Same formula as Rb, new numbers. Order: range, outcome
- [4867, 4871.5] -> 20.2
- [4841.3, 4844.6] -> 22.9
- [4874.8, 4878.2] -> 20.4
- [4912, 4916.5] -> 21.4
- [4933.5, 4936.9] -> 22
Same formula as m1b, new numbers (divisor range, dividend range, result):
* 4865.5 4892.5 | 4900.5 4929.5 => 1.05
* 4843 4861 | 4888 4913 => 1.02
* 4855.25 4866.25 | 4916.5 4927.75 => 1.19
